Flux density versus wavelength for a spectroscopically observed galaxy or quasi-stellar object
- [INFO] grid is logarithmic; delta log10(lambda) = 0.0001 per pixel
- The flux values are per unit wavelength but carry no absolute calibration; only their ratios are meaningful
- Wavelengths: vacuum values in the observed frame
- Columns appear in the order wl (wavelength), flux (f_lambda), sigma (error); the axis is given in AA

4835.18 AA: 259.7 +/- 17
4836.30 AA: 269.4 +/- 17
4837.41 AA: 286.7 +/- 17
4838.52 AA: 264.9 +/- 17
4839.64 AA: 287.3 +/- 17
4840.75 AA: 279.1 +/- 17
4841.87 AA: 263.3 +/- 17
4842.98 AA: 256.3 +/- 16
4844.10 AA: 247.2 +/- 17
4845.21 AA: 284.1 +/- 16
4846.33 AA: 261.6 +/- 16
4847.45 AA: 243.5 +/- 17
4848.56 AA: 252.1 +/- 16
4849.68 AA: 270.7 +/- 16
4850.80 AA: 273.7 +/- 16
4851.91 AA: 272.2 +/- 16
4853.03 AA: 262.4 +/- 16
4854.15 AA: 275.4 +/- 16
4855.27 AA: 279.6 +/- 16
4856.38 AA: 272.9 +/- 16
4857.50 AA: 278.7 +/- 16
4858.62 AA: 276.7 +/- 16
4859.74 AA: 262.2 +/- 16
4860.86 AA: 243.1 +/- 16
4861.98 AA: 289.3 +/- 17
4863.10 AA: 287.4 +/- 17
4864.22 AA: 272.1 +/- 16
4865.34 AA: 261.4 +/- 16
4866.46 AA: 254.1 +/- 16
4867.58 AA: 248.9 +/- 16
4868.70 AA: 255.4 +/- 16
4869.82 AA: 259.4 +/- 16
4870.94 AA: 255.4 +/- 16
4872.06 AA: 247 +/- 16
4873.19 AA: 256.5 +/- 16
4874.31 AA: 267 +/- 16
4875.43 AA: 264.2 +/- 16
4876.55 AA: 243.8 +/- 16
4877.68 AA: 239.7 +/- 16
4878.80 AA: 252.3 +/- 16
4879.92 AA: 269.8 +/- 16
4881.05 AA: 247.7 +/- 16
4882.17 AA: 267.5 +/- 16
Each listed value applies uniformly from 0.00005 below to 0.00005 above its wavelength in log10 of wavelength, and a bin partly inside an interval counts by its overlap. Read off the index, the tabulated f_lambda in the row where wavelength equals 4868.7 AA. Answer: 255.4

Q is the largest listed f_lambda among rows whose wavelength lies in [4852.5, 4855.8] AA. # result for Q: 279.6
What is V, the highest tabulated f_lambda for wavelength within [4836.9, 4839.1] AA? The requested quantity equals 286.7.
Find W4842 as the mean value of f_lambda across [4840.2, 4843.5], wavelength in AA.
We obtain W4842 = 266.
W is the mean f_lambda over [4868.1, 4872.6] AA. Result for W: 255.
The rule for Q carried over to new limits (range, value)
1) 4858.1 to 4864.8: 289.3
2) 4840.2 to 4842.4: 279.1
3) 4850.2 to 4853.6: 273.7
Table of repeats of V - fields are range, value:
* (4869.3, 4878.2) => 267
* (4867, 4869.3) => 255.4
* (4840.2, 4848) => 284.1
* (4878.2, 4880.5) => 269.8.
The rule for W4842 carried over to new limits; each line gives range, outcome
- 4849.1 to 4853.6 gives 269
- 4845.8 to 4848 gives 252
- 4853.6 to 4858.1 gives 277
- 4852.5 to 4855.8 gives 272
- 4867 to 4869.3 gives 253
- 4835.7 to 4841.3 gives 277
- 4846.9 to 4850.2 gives 256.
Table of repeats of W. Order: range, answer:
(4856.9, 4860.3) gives 272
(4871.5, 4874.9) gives 257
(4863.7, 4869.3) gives 258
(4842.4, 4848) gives 258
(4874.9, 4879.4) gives 250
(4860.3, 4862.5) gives 266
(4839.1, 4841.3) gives 284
